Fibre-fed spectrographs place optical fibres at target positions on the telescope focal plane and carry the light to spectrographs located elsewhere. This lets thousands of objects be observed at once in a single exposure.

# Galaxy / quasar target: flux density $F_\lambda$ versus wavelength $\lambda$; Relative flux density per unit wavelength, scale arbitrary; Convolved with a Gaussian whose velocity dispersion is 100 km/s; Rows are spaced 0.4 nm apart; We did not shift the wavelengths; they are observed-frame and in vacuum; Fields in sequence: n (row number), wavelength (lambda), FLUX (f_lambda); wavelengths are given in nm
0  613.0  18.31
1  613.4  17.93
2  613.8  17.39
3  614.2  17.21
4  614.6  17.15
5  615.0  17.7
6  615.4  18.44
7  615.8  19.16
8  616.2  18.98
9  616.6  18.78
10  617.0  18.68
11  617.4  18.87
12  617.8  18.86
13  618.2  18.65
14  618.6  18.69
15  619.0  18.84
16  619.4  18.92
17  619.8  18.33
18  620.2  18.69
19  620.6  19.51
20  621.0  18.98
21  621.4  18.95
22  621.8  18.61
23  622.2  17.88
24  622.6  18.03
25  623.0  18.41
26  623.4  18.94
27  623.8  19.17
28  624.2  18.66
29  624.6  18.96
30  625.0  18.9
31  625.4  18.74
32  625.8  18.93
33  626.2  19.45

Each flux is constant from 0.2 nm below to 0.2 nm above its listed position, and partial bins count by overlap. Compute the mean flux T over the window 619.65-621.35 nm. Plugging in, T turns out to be 18.9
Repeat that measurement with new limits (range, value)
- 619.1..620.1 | 18.7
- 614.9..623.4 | 18.7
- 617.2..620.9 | 18.8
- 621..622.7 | 18.5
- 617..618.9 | 18.8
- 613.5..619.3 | 18.4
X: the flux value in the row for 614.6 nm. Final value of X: 17.15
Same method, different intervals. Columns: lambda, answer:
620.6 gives 19.51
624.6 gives 18.96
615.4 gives 18.44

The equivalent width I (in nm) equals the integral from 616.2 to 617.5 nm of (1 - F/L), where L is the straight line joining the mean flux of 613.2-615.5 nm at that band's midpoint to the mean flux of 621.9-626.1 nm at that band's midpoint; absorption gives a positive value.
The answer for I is -0.07 nm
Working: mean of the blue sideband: 17.6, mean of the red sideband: 18.7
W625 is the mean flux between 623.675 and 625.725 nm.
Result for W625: 18.9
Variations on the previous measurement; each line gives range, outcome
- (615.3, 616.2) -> 18.9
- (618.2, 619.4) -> 18.8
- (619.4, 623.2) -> 18.6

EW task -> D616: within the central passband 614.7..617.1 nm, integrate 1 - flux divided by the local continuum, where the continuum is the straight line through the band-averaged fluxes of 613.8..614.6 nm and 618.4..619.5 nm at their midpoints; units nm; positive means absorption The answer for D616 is -0.10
